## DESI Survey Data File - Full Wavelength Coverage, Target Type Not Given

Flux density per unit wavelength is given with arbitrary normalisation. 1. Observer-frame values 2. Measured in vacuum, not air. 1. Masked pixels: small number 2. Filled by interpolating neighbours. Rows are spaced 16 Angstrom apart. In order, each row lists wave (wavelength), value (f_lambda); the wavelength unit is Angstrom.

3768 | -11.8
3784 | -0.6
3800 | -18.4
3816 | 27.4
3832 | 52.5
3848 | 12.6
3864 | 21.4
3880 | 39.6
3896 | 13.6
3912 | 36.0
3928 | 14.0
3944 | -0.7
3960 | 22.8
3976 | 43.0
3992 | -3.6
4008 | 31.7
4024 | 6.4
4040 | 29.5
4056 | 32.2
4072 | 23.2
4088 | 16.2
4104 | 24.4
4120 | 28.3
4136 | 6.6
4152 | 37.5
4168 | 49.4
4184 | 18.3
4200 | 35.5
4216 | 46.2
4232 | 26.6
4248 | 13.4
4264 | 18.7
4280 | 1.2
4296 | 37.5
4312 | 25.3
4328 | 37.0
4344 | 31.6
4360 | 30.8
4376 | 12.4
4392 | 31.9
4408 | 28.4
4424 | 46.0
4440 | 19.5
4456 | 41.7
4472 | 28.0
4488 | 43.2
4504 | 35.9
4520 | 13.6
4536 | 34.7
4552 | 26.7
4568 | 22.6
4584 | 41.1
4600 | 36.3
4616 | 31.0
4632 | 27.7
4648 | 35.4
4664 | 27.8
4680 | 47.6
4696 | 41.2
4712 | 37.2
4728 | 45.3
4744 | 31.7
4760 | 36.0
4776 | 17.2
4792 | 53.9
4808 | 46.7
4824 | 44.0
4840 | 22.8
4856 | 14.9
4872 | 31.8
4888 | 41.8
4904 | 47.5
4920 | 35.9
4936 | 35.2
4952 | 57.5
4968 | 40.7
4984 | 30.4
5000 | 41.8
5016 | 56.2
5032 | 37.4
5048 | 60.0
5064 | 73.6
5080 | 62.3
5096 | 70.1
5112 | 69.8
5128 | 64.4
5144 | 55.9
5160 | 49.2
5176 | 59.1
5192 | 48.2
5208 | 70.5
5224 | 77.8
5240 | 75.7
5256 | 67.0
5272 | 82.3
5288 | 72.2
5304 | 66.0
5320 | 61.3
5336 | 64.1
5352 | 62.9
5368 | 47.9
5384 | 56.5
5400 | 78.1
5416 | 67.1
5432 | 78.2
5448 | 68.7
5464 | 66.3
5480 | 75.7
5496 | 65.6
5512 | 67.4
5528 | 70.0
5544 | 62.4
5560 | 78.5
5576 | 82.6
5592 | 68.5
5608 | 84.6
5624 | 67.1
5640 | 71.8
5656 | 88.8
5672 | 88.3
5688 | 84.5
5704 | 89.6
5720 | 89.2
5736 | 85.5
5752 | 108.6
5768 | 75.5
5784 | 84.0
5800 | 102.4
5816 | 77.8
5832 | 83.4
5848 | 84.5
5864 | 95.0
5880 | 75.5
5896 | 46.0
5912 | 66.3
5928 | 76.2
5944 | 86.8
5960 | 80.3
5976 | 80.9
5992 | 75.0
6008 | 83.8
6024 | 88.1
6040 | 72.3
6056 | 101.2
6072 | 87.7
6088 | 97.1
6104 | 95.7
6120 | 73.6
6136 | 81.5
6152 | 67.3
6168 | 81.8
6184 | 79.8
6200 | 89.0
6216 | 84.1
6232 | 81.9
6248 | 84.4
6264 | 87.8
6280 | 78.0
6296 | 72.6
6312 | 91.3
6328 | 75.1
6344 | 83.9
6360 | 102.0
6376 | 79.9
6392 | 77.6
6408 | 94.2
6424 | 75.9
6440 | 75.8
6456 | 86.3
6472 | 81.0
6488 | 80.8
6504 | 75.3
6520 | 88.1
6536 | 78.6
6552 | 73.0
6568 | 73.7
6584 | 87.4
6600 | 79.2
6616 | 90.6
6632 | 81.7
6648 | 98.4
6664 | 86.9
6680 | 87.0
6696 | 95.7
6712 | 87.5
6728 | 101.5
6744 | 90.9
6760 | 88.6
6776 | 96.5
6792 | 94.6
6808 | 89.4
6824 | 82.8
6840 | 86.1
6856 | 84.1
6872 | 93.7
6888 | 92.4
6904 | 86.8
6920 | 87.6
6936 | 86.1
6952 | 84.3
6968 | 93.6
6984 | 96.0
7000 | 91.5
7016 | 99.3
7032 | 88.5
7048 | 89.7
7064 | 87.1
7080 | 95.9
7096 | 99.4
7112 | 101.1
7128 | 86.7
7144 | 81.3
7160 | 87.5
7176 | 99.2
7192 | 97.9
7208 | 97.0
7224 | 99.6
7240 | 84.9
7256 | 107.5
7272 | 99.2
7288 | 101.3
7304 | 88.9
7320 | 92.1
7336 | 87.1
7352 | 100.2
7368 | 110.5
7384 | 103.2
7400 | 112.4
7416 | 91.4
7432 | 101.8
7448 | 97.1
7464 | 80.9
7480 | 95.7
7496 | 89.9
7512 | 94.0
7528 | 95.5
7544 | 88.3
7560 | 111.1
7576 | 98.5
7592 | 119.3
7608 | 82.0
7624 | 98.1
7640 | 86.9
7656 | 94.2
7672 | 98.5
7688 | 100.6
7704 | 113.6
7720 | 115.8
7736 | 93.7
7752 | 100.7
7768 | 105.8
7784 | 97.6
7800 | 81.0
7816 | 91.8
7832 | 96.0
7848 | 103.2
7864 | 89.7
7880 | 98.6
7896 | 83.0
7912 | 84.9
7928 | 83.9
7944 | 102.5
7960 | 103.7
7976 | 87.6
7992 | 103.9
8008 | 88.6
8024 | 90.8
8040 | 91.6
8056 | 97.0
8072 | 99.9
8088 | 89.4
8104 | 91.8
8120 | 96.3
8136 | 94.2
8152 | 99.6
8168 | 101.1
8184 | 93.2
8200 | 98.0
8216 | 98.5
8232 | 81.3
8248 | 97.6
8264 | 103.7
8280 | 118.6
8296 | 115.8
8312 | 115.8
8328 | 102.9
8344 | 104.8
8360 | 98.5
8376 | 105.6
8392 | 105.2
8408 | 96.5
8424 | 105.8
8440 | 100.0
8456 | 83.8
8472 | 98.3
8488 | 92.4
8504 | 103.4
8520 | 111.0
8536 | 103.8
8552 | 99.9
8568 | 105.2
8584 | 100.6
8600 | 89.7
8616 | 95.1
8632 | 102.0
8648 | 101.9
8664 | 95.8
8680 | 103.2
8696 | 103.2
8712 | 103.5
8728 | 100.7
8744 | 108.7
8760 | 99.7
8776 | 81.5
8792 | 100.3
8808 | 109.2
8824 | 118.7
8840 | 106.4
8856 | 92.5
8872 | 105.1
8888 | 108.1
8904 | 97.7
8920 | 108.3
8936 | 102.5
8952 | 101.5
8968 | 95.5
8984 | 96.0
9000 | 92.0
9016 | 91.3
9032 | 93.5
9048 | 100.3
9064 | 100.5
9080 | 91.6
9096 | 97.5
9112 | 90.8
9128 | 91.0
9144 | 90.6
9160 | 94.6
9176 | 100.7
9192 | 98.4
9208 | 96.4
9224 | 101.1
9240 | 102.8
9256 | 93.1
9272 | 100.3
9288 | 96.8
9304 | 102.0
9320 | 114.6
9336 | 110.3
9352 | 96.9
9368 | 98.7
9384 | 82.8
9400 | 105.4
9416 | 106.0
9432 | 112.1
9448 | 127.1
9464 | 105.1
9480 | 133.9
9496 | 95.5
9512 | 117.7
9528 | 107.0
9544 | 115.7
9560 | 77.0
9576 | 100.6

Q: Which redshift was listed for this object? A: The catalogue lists 0.266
